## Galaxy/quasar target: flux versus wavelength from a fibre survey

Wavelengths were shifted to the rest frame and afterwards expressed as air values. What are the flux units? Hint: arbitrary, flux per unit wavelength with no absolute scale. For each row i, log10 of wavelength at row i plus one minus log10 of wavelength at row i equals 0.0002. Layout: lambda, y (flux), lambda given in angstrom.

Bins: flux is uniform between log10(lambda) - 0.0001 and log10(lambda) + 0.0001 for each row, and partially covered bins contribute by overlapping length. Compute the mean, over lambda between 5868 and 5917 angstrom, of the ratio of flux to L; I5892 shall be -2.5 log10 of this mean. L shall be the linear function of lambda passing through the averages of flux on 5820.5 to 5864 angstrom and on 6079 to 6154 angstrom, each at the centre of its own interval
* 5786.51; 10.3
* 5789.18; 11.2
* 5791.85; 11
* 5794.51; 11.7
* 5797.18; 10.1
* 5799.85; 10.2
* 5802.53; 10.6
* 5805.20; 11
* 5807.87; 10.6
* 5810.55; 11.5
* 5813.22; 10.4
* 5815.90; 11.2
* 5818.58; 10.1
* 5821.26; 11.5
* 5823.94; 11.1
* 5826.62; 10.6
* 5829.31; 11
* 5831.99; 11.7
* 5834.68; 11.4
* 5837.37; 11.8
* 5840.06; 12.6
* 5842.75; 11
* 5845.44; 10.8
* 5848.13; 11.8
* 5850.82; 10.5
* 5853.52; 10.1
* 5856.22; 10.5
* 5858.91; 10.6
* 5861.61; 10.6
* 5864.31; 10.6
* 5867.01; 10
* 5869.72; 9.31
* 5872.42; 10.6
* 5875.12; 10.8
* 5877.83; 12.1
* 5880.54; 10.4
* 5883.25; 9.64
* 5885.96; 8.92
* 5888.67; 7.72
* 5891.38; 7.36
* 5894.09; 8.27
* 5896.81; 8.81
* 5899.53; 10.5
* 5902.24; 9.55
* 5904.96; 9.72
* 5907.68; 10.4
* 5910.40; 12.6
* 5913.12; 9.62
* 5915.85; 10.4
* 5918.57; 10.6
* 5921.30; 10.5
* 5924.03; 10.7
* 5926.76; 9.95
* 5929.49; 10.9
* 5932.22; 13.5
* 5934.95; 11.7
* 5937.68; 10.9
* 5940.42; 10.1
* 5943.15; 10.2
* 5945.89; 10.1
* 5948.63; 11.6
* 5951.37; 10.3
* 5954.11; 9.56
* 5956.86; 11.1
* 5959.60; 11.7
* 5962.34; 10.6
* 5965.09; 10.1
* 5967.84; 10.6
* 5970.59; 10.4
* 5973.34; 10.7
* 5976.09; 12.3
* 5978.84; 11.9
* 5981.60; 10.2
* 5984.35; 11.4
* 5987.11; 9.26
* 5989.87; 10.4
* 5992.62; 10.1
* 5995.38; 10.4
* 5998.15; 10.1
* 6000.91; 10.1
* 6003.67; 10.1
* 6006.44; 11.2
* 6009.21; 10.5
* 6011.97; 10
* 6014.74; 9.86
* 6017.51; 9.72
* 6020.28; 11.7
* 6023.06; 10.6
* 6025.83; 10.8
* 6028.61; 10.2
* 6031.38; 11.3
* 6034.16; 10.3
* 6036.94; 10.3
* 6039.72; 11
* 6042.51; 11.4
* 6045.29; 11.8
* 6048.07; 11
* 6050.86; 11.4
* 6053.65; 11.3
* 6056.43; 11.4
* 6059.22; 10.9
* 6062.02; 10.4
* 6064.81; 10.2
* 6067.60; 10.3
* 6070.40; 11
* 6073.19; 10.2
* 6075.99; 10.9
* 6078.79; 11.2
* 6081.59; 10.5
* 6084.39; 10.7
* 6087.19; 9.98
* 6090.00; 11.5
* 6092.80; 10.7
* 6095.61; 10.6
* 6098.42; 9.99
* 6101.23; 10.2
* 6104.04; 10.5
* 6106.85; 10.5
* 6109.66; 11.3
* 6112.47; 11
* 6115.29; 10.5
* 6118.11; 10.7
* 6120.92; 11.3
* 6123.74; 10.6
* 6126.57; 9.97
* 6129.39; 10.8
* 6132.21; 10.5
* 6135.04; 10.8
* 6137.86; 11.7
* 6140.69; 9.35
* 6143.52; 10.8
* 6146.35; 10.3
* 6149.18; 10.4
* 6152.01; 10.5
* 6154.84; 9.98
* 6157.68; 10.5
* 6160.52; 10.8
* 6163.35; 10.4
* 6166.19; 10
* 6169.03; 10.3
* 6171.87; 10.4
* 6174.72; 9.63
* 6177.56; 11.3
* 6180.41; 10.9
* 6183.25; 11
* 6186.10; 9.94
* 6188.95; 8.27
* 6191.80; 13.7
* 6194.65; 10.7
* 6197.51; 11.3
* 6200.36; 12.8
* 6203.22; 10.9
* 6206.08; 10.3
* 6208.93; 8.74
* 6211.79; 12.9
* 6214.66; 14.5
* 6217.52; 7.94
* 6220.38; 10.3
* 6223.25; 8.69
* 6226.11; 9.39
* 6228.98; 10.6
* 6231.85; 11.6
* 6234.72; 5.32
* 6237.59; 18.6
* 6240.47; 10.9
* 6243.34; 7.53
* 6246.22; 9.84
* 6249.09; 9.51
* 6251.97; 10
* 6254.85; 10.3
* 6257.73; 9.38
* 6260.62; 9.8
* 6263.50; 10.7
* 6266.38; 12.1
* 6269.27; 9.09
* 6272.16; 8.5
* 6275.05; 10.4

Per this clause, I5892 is 0.123 mag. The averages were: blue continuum 11.1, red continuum 10.6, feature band 9.82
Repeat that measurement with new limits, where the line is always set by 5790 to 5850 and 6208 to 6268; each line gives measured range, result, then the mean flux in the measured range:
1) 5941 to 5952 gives 0.034 mag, 10.5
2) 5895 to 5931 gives 0.063 mag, 10.3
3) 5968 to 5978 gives -0.028 mag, 11.1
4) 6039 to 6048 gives -0.064 mag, 11.4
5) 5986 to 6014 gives 0.059 mag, 10.2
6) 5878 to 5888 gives 0.122 mag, 9.81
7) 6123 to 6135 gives 0.010 mag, 10.5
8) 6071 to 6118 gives 0.000 mag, 10.6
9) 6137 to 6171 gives 0.016 mag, 10.4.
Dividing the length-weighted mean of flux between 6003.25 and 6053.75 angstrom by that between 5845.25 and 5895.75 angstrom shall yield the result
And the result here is 1.1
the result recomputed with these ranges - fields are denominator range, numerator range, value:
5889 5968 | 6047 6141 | 1.03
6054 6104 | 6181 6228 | 1.01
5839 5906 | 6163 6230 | 1.05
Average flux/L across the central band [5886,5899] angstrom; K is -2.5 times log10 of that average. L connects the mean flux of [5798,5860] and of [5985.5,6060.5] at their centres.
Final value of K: 0.29 mag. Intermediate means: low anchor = 11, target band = 8.29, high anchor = 10.6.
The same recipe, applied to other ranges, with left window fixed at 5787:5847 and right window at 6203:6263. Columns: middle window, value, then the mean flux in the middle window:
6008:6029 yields 0.027 mag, 10.4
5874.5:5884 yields 0.014 mag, 10.8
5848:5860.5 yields 0.039 mag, 10.6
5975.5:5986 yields -0.056 mag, 11.3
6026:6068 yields -0.025 mag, 10.9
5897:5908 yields 0.106 mag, 9.88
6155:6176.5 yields 0.016 mag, 10.3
